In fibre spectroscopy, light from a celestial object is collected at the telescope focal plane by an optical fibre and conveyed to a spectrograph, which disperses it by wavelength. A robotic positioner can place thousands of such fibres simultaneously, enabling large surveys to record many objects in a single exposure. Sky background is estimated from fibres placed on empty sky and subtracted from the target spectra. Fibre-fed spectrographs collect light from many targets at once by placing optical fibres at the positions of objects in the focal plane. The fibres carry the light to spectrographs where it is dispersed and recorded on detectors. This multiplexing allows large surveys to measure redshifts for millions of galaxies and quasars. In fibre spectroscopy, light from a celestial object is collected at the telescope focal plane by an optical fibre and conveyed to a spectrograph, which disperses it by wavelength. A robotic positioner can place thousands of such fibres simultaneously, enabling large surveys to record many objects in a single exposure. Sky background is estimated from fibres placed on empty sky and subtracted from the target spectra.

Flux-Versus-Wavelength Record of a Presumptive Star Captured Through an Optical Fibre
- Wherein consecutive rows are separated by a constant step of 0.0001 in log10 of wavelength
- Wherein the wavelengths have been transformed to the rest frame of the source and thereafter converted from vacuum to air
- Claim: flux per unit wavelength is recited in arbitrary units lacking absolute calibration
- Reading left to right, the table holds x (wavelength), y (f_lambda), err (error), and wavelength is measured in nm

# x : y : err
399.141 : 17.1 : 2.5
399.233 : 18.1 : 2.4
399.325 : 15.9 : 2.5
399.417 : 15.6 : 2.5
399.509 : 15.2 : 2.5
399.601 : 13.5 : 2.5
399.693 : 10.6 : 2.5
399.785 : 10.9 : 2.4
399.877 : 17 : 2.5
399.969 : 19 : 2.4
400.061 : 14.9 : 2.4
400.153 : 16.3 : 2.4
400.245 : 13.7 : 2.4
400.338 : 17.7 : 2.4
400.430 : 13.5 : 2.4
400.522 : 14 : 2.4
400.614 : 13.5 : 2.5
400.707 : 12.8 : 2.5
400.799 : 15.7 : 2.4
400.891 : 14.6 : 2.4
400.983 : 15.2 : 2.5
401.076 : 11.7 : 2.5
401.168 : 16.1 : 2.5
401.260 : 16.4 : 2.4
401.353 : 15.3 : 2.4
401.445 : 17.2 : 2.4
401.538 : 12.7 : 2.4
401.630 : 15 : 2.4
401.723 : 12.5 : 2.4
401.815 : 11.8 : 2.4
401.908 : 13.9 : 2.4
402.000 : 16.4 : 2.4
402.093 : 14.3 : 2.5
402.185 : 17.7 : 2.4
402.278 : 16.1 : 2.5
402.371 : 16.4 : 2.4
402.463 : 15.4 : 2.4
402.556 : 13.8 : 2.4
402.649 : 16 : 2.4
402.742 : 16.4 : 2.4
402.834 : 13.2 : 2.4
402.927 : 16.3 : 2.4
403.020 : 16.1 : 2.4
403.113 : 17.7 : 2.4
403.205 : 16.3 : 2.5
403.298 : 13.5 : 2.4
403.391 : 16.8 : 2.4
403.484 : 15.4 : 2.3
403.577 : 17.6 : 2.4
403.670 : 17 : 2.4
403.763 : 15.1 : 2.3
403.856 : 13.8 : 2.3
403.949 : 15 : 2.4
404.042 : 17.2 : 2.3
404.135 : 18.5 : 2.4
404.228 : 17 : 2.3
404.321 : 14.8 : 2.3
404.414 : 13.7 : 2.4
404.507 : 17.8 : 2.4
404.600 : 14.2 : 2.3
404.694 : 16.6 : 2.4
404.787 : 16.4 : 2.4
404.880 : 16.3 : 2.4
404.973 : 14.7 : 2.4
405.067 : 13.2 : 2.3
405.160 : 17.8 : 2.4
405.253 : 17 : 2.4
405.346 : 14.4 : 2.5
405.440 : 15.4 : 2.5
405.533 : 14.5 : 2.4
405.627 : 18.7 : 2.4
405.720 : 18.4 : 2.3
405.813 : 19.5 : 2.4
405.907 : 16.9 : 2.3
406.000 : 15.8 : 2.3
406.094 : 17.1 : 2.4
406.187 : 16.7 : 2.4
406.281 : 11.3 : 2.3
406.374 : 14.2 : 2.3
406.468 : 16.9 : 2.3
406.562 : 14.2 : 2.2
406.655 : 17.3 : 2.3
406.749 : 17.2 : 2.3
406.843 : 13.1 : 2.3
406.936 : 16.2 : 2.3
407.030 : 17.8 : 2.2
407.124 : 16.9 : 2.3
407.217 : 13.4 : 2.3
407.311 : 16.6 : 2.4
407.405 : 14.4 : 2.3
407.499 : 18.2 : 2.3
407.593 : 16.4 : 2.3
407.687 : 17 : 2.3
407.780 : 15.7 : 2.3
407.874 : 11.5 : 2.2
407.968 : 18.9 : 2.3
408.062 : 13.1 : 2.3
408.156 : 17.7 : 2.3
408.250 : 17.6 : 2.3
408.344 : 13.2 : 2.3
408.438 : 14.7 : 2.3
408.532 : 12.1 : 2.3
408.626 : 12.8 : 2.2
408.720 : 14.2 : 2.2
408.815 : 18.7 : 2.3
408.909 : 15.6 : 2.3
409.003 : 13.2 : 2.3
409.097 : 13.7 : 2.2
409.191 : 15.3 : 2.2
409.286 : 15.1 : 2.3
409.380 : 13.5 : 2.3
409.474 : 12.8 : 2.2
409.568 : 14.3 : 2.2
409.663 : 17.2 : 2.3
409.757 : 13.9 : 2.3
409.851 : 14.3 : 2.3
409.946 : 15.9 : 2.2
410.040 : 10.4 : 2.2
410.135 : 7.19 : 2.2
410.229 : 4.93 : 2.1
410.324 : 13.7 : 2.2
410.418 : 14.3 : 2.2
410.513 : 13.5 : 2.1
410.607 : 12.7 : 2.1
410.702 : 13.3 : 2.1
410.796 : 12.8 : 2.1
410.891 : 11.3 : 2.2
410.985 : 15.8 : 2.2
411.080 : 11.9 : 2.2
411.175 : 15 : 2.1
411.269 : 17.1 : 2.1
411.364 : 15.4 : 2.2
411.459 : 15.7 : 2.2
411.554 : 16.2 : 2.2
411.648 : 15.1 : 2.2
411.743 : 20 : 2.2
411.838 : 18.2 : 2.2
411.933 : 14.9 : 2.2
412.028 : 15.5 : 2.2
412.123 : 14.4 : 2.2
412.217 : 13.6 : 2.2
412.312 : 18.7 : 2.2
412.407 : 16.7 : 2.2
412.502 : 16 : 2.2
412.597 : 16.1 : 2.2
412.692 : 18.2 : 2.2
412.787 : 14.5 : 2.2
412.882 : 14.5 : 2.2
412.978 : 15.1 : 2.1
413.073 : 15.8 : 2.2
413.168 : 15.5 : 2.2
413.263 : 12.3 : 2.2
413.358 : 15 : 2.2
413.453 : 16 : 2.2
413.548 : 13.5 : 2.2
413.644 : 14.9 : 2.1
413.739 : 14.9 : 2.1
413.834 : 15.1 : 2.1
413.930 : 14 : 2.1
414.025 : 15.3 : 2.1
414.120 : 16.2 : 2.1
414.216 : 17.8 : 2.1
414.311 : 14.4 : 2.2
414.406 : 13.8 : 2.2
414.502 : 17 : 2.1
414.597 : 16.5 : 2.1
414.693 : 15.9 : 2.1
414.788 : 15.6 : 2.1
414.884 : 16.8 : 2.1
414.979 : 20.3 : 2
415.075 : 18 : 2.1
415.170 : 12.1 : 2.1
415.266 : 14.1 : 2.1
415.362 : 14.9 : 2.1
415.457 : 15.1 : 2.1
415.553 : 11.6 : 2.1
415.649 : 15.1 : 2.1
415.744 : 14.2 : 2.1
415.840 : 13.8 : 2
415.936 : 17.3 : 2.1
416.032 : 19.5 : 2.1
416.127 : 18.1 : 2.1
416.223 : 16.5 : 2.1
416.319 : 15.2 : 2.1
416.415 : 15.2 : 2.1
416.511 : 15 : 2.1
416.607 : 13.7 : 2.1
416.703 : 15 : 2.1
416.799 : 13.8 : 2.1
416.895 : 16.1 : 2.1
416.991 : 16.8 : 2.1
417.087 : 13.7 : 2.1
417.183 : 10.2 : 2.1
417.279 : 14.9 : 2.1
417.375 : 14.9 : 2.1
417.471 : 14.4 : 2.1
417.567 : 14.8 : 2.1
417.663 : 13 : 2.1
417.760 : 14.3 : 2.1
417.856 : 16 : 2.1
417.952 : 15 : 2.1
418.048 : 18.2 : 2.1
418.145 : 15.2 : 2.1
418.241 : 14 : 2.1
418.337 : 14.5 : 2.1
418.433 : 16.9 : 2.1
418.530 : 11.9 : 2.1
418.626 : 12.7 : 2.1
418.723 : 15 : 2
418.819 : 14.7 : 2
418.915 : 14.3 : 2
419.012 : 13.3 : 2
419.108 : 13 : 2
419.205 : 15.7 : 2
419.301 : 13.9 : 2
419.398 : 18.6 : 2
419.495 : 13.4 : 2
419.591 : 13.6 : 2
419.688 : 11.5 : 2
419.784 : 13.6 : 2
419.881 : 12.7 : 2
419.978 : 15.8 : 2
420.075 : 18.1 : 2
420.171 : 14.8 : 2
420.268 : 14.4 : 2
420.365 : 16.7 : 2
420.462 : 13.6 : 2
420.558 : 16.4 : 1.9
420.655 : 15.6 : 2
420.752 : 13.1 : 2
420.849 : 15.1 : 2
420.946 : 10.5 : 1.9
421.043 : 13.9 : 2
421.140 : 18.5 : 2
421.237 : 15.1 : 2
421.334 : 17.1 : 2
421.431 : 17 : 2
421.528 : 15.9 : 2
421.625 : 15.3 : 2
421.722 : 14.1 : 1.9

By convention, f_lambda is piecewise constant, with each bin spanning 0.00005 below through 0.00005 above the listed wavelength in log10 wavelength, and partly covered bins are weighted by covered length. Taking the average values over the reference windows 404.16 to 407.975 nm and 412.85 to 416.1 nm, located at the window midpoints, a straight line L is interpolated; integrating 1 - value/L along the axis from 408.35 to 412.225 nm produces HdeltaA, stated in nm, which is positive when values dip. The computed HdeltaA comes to 0.37 nm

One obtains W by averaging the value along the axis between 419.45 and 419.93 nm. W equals 13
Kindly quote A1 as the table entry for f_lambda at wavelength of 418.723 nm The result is 15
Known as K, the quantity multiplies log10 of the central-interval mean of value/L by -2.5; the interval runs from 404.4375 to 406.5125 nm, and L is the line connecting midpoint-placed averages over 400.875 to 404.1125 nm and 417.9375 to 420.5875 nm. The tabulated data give -0.06 mag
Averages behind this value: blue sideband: 15.3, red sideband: 14.7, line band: 16.1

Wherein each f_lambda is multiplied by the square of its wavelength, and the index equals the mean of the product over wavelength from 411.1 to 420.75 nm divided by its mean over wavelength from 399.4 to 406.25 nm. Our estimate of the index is 1.05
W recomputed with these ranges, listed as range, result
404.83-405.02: 15.5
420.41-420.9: 14.8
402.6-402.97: 15.5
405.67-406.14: 17.6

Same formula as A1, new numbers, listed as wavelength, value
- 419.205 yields 15.7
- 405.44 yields 15.4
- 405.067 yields 13.2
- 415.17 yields 12.1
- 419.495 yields 13.4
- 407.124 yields 16.9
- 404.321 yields 14.8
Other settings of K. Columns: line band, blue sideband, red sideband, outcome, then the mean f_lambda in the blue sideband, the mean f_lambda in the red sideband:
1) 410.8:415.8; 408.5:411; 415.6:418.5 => -0.08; 13.4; 15.2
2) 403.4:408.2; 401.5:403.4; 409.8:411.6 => -0.12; 15.1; 13.2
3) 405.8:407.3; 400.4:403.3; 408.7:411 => -0.13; 15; 13.5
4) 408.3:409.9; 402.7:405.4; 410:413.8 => 0.05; 15.9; 14.5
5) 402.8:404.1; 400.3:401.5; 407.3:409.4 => -0.06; 14.9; 15.2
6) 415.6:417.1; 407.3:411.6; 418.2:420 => -0.10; 14.3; 14.1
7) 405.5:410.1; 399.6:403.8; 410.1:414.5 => -0.03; 15.1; 14.8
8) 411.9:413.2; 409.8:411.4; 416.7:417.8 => -0.18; 12.9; 14.3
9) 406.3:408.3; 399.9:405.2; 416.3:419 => -0.05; 15.4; 14.6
